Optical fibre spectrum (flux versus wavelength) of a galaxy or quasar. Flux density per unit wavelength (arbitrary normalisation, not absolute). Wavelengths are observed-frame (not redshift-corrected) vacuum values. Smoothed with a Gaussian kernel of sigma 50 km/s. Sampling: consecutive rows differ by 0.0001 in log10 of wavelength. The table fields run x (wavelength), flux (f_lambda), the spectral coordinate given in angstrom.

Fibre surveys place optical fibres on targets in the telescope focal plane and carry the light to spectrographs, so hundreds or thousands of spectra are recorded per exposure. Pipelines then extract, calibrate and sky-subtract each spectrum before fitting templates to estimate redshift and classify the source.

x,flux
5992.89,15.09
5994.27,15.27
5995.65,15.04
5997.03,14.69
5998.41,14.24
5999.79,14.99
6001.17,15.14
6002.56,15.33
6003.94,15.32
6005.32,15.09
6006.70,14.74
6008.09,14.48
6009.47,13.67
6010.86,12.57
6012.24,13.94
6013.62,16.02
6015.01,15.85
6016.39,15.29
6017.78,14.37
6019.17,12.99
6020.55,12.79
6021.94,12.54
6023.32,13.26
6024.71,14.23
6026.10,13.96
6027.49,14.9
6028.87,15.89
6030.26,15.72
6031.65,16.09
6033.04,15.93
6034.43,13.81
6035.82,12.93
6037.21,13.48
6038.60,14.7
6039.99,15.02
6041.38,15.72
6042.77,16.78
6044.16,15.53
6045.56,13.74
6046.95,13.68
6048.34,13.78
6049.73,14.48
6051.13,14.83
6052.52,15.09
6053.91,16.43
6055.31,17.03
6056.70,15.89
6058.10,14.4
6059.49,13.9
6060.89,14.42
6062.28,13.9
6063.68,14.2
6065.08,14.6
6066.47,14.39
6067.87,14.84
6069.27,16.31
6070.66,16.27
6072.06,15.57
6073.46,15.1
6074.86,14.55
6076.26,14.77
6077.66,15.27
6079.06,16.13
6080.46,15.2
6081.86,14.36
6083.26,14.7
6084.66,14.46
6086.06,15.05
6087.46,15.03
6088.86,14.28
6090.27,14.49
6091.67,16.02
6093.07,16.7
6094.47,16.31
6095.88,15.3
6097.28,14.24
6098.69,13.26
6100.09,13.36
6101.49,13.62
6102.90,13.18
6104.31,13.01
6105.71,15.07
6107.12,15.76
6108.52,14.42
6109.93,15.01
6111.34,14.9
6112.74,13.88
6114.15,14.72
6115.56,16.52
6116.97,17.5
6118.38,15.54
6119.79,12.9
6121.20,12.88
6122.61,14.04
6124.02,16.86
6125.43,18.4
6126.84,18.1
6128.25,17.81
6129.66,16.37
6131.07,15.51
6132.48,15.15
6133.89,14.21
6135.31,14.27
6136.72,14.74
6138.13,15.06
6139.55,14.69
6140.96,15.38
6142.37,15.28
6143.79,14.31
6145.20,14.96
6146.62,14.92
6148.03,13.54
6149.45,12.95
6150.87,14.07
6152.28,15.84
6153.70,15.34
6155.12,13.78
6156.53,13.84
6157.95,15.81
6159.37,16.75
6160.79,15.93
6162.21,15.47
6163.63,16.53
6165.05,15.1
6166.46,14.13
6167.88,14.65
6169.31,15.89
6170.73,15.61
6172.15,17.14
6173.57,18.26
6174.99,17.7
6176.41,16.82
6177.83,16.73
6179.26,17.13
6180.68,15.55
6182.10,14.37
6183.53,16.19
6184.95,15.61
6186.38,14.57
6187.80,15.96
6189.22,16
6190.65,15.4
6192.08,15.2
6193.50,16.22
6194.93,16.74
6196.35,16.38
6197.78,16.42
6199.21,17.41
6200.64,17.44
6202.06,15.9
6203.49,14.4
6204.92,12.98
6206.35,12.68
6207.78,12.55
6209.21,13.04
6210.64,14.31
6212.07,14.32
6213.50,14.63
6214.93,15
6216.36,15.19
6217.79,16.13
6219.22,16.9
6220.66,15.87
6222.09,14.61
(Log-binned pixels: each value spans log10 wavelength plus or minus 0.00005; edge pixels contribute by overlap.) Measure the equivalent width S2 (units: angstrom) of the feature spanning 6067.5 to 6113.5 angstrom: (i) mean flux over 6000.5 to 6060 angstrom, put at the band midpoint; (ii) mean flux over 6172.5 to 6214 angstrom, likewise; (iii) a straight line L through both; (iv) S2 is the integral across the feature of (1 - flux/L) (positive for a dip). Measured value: 0.5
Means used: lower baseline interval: 14.7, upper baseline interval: 15.6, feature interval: 14.9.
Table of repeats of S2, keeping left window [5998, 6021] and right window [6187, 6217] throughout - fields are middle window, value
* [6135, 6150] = 0.38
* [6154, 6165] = -0.30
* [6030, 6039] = 0.00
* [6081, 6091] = 0.10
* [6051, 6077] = -0.66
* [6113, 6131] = -1.21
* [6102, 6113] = 0.33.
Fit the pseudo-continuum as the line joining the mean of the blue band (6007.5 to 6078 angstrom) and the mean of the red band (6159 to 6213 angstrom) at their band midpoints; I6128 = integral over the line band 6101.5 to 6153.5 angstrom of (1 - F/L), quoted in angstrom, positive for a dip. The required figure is 0.7 angstrom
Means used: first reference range 14.7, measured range 15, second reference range 15.6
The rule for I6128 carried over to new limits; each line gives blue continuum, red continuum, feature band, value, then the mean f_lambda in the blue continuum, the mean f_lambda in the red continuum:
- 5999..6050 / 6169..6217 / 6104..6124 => 0.36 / 14.6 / 15.6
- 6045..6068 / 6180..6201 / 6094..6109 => 0.81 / 14.7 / 15.9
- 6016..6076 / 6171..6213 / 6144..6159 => 0.81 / 14.7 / 15.6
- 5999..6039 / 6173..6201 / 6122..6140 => -0.15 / 14.5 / 16.3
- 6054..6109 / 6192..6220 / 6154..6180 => -1.47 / 14.9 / 15.2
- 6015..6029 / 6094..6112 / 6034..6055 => -0.86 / 14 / 14.4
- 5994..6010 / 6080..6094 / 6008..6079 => 1.06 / 14.8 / 15.1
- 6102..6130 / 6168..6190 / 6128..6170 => 1.93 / 15.3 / 16.2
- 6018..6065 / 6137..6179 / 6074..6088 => -0.07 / 14.6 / 15.4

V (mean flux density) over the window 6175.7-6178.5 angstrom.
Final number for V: 16.8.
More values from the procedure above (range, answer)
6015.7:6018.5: 14.8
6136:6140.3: 14.8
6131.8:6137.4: 14.6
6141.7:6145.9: 14.8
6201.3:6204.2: 15.2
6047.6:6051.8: 14.3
